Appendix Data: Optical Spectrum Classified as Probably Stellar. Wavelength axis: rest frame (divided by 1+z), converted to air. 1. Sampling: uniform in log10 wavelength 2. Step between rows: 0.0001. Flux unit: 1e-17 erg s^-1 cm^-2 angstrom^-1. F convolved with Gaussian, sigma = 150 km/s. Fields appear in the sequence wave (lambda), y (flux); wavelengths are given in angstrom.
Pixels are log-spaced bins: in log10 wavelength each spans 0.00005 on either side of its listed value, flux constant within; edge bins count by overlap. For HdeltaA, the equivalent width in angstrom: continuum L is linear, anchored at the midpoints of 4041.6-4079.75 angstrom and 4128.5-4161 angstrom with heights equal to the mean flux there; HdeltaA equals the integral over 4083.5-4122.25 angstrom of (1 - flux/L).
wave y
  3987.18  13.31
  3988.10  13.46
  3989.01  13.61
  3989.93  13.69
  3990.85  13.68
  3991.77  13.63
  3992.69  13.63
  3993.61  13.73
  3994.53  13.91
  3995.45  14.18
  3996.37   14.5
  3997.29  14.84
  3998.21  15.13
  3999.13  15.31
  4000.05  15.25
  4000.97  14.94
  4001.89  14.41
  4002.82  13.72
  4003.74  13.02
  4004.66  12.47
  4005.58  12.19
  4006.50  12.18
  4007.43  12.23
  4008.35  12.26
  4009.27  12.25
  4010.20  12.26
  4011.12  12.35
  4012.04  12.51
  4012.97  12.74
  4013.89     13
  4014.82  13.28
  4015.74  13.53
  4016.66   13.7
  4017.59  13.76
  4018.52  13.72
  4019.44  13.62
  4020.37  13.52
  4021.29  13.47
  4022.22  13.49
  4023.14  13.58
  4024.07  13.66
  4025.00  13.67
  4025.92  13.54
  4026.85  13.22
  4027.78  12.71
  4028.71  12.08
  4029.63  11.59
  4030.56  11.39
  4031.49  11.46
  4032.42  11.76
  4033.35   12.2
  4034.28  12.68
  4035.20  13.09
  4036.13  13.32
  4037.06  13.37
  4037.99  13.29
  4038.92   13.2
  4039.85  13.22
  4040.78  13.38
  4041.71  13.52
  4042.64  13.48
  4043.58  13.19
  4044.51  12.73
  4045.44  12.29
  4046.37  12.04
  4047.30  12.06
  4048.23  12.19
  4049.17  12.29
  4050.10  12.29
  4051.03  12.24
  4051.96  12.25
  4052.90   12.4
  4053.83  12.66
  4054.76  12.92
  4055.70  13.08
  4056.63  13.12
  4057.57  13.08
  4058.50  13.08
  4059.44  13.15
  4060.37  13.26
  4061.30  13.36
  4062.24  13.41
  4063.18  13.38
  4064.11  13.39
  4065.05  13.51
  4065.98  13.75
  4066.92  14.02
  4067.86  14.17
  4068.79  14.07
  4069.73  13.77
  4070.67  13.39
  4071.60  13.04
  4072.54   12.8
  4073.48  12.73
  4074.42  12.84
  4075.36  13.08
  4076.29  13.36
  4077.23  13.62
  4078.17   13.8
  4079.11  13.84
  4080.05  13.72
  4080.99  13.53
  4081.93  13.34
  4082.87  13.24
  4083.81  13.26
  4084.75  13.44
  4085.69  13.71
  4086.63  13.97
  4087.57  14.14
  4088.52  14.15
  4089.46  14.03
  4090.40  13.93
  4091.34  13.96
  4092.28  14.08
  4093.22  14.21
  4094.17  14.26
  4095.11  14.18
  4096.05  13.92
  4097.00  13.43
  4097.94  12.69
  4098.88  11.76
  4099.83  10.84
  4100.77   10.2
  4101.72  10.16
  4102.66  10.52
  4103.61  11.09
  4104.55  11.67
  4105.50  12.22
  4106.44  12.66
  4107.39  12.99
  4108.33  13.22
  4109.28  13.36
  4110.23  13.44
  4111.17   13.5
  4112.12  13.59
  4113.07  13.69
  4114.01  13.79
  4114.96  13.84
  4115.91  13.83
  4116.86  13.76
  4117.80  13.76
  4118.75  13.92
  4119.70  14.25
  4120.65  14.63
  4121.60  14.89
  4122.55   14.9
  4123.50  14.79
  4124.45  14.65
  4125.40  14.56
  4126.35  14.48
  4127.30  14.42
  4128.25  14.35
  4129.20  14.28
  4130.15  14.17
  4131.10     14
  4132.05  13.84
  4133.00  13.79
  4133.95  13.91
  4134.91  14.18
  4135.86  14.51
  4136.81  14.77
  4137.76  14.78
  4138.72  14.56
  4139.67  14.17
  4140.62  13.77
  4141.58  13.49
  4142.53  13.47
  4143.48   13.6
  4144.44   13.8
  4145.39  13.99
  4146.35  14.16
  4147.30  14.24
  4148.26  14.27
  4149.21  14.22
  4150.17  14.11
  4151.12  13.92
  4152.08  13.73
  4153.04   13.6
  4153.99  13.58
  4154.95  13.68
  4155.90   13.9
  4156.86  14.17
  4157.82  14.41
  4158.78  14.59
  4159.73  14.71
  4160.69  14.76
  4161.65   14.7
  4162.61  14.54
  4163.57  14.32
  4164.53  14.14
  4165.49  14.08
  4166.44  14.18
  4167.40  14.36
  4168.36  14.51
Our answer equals 0.97 angstrom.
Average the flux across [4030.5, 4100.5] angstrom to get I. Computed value 13.2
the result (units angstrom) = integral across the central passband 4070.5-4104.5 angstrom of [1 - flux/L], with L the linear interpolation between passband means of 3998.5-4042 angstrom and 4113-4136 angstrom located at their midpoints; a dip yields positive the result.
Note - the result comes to 1.8 angstrom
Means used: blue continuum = 13.1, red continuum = 14.2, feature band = 13.1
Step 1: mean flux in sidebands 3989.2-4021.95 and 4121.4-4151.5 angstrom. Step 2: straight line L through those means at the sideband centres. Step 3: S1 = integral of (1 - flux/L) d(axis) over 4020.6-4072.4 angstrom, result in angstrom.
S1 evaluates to 2.8 angstrom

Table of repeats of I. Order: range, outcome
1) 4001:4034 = 12.9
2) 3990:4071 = 13.2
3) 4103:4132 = 13.7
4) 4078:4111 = 13.1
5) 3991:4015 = 13.5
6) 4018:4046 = 13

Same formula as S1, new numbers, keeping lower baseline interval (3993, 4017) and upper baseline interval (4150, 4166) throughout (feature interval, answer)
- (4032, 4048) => 0.9 angstrom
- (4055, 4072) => 0.4 angstrom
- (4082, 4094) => 0.0 angstrom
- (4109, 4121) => 0.2 angstrom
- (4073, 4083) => 0.3 angstrom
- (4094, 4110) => 1.9 angstrom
